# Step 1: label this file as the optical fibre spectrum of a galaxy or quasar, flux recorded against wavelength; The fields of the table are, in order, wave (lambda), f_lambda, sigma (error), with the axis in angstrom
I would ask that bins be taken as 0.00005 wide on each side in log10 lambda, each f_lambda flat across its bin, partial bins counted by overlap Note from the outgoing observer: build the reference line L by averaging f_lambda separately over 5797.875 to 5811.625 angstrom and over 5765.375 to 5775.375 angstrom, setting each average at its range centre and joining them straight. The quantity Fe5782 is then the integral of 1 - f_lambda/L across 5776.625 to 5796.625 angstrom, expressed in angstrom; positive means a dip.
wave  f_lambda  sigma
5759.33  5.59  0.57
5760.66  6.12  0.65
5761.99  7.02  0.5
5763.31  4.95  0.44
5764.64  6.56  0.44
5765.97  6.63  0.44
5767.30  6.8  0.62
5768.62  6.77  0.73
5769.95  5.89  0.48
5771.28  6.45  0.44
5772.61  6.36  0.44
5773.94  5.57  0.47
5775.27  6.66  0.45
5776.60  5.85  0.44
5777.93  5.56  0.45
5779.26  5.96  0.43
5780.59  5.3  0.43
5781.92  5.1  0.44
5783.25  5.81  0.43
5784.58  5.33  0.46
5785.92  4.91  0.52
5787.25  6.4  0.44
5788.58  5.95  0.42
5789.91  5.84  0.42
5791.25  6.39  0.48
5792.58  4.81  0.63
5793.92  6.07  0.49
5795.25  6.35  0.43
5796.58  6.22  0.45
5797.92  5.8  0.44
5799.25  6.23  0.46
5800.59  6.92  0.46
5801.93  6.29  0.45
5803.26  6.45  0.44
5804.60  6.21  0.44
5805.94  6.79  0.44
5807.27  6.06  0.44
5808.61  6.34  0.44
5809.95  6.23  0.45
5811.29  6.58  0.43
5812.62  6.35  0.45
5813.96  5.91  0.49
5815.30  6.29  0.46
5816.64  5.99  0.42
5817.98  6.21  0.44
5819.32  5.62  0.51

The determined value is 2.0 angstrom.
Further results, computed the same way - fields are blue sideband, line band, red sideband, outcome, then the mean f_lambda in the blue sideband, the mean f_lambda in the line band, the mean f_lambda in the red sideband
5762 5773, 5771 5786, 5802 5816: 1.4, 6.34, 5.75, 6.32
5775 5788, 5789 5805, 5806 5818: -0.4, 5.66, 6.13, 6.25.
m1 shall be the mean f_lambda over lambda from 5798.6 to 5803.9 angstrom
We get 6.47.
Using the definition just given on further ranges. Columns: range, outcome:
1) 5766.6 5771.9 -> 6.48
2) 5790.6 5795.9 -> 5.9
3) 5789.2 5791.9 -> 6.1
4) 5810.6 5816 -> 6.28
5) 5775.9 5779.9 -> 5.8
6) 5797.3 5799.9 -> 6.03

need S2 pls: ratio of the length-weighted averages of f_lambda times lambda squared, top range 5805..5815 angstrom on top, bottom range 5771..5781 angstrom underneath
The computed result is 1.1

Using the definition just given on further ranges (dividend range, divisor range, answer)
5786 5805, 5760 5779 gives 0.99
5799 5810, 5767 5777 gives 1.03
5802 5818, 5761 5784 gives 1.05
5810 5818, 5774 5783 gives 1.10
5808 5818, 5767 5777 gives 1.01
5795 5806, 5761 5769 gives 1.00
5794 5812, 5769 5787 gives 1.11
